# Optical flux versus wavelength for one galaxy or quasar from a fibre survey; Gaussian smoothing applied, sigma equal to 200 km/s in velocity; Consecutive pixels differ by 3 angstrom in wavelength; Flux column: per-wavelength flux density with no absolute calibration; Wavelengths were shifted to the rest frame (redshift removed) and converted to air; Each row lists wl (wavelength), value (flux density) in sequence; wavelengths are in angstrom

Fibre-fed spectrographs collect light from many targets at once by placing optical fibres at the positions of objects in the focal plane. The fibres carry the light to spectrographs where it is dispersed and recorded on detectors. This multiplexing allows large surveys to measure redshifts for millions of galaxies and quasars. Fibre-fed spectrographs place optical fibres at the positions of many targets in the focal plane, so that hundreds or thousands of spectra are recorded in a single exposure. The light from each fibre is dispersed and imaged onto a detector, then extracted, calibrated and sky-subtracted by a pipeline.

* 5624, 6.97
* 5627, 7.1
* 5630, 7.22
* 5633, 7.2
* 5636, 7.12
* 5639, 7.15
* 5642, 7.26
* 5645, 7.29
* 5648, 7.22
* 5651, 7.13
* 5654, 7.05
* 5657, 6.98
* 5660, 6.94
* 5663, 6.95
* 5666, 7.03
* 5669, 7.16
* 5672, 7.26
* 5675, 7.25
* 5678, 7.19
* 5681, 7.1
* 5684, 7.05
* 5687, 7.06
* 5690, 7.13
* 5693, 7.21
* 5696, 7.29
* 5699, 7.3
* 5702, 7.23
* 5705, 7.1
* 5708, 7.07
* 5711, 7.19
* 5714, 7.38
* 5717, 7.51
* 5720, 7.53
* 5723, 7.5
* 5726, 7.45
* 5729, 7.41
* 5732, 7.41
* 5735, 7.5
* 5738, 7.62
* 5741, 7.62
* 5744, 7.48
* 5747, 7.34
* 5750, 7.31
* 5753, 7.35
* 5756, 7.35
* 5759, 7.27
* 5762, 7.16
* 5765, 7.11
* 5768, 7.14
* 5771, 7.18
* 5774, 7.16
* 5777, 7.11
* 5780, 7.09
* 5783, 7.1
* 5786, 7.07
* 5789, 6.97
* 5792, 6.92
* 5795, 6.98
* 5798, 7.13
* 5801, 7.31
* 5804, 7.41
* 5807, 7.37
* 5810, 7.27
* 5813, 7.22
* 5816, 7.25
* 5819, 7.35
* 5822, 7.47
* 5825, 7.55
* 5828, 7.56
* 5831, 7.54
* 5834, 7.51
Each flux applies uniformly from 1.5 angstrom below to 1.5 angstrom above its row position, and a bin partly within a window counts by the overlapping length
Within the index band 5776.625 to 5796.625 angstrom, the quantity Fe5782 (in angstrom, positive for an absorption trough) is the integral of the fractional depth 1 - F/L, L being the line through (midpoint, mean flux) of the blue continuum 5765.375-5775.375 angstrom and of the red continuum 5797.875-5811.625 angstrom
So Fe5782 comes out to 0.5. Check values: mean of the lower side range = 7.15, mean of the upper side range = 7.31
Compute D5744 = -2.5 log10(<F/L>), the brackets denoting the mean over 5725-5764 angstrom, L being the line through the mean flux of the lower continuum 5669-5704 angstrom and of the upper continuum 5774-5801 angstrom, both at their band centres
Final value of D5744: -0.04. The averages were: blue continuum 7.19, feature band 7.4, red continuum 7.07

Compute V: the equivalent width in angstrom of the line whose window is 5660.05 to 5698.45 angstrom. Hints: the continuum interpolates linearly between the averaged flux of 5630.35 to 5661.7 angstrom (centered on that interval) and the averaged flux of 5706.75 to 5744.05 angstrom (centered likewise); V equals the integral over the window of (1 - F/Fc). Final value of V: 0.7 angstrom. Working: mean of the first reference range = 7.14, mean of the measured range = 7.14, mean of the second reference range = 7.44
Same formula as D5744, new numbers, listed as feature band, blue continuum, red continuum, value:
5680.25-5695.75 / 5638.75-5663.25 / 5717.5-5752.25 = 0.02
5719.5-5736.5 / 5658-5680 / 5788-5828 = -0.04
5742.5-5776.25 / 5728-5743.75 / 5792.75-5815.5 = 0.02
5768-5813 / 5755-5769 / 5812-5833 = 0.02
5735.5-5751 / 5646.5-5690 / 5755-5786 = -0.05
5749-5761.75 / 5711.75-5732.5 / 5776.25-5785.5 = -0.01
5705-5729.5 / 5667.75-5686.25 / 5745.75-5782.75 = -0.03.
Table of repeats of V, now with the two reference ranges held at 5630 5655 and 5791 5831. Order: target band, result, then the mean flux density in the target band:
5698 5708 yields 0.1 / 7.18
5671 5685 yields 0.1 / 7.17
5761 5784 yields 0.5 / 7.13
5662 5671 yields 0.2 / 7.06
